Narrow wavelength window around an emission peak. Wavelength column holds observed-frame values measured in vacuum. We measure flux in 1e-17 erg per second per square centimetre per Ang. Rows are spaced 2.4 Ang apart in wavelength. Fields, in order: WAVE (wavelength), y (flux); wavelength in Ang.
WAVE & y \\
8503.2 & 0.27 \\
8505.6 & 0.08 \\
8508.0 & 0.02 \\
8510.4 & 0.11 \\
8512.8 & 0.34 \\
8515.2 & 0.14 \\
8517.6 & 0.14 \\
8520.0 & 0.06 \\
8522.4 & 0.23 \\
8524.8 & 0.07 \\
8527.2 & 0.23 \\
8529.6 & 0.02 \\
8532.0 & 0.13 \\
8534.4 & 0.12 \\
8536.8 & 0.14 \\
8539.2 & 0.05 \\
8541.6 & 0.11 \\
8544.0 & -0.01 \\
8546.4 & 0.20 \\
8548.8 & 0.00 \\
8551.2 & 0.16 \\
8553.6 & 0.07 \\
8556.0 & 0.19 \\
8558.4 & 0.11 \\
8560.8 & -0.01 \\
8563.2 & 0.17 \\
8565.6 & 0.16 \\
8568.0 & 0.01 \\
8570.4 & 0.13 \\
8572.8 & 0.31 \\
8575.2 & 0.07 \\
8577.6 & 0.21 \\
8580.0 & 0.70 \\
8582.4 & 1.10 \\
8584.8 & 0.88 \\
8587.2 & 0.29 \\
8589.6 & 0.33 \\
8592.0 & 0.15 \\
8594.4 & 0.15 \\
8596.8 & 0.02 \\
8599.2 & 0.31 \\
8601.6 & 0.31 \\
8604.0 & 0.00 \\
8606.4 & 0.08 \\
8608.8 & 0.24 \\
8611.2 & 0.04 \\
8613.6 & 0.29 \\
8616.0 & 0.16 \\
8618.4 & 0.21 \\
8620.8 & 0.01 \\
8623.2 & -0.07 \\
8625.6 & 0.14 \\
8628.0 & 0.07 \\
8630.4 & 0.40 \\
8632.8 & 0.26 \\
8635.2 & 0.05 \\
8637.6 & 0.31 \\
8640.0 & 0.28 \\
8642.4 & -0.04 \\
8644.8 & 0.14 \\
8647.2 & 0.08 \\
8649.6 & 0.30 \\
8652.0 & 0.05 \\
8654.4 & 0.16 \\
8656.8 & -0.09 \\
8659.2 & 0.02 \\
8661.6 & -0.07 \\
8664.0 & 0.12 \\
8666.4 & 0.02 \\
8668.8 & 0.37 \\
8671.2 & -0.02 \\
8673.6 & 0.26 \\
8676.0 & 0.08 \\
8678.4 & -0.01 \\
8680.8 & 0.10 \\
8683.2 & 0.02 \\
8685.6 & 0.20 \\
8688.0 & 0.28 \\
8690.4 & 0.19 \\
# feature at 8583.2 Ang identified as [O III] 5007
